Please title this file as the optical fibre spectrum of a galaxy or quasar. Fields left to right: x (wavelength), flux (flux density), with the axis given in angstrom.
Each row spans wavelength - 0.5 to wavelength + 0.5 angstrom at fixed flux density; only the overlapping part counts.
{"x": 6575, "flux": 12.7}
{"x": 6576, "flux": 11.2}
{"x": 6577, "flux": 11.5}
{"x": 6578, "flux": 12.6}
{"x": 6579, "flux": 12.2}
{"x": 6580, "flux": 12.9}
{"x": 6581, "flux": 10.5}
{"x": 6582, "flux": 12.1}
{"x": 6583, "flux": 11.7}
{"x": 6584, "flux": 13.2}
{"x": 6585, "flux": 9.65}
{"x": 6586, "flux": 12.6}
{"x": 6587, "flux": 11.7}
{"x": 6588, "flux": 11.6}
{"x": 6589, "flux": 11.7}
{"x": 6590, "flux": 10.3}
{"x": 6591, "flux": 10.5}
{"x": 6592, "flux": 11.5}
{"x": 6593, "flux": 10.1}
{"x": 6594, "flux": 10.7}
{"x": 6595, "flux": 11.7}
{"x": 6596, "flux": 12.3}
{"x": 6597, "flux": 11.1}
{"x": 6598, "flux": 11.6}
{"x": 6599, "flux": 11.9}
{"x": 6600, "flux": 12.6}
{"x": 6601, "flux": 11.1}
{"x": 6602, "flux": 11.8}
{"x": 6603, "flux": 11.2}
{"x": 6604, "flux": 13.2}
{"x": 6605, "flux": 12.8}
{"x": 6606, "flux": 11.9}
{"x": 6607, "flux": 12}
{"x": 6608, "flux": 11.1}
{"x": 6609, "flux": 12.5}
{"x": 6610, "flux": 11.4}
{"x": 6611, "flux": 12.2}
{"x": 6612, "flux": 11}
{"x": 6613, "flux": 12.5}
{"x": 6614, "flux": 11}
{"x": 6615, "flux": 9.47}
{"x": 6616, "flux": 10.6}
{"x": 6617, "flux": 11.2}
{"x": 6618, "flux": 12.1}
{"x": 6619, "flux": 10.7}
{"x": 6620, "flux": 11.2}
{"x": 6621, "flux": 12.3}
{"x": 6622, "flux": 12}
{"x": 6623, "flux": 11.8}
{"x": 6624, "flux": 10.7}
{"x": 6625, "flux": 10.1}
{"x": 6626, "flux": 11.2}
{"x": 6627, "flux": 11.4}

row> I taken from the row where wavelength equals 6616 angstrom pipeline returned 10.6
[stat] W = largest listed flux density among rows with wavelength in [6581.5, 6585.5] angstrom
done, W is 13.2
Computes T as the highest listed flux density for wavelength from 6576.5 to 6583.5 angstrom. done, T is 12.9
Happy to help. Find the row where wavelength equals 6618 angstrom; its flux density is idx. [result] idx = 12.1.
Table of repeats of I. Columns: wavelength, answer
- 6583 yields 11.7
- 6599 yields 11.9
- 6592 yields 11.5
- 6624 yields 10.7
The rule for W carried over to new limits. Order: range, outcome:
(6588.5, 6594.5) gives 11.7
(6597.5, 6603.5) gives 12.6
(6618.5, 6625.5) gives 12.3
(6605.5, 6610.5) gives 12.5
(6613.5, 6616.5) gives 11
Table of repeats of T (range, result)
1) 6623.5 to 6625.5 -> 10.7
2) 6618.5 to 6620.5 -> 11.2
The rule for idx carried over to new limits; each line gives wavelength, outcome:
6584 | 13.2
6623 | 11.8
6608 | 11.1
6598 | 11.6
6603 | 11.2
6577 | 11.5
